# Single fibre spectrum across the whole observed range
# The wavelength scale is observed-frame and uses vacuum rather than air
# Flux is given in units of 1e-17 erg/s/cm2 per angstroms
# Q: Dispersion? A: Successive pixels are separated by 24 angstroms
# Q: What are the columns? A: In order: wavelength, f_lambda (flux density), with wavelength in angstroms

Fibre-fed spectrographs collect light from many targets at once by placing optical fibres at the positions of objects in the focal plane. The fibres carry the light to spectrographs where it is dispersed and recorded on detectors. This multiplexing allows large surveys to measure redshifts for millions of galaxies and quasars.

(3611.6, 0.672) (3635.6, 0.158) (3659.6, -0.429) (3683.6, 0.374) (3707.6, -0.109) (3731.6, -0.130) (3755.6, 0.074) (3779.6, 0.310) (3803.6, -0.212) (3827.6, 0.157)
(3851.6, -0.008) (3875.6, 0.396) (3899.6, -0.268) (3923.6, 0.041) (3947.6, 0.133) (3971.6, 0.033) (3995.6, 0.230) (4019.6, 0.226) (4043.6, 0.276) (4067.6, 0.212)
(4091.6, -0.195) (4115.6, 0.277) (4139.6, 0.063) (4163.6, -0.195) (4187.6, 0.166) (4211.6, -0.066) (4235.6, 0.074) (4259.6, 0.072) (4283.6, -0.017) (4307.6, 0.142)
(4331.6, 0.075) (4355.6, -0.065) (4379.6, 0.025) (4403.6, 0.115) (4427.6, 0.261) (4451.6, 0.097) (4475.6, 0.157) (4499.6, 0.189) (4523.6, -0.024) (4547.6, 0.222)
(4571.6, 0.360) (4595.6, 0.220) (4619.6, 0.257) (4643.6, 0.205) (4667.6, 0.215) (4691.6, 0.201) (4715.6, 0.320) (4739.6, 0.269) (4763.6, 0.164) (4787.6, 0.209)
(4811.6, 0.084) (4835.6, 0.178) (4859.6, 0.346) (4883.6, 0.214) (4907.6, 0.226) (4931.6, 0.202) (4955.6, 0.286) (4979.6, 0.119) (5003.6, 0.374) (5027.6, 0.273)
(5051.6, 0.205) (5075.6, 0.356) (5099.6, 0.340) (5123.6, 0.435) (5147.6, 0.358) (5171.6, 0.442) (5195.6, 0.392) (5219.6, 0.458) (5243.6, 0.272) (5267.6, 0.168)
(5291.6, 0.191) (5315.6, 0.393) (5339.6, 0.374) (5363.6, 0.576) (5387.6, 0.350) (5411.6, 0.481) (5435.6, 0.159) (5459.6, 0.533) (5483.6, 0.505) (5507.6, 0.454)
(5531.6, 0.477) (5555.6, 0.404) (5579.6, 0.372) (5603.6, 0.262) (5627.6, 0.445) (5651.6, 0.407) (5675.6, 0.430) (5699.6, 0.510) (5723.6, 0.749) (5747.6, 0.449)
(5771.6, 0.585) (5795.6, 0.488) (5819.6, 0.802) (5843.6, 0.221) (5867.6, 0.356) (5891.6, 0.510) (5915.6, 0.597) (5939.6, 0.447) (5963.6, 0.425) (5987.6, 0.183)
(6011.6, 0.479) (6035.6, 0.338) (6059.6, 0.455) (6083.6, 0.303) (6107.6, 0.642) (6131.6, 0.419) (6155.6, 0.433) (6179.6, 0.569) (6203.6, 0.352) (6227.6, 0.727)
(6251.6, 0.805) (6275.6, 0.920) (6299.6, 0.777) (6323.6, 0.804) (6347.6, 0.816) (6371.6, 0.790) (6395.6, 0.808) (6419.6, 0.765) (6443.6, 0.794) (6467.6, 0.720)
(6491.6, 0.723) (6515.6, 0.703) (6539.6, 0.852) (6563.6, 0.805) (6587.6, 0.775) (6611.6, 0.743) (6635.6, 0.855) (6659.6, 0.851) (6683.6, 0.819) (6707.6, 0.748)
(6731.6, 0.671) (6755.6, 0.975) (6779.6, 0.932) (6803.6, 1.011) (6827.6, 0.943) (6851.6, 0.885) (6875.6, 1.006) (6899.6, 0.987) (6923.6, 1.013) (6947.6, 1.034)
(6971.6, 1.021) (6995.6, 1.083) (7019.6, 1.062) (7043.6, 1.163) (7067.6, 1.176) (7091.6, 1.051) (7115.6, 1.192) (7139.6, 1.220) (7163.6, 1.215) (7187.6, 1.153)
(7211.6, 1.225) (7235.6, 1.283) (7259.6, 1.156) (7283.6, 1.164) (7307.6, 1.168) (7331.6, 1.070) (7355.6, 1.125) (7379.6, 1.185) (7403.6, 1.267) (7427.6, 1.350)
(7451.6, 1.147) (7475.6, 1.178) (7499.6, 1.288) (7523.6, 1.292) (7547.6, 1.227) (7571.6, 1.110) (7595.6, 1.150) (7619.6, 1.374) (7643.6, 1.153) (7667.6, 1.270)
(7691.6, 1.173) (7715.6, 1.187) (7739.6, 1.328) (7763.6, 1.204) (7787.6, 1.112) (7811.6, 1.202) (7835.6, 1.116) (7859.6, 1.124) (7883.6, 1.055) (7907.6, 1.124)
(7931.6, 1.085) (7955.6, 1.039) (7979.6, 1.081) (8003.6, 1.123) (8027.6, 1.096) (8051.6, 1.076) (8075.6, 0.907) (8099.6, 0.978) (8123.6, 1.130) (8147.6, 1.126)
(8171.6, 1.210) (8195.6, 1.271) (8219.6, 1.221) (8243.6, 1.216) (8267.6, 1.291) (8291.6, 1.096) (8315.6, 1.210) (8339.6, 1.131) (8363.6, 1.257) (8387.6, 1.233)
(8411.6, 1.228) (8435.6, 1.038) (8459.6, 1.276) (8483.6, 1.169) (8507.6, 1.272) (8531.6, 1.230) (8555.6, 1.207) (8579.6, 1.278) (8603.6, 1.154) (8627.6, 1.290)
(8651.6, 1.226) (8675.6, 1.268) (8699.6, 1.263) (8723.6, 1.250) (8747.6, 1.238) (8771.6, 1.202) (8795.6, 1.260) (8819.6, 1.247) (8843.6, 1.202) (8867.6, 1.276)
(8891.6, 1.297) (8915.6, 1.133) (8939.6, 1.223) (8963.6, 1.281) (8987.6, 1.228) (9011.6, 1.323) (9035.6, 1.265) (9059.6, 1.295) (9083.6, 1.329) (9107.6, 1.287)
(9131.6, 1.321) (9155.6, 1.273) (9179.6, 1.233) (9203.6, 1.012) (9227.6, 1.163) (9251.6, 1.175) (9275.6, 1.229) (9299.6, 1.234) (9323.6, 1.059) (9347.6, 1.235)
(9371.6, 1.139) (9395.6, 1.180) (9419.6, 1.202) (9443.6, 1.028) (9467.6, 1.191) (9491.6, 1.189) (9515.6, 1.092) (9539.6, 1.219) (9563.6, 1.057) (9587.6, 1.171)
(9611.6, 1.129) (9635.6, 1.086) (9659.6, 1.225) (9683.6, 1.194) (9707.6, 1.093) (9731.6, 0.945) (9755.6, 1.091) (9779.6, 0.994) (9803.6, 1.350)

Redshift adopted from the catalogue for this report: 0.56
